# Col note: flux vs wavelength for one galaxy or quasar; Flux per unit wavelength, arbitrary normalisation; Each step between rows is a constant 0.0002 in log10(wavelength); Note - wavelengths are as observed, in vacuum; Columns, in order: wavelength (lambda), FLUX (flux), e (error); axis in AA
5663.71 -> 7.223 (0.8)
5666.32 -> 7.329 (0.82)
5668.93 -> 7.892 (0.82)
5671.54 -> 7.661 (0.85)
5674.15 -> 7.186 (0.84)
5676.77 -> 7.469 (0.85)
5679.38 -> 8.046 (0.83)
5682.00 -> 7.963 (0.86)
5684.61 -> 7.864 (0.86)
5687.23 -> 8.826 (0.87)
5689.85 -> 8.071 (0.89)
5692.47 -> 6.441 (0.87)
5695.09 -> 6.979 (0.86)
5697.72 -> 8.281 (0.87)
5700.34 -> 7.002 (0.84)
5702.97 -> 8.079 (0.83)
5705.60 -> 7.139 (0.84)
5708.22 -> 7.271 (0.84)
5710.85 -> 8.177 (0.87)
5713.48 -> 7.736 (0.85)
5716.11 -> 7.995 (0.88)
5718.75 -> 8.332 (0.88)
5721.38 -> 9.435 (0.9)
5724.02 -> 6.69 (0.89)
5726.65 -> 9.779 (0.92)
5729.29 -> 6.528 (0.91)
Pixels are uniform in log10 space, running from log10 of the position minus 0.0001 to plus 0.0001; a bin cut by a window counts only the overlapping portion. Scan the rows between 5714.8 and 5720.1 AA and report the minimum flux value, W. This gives 7.995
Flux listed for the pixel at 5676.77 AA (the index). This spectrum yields 7.469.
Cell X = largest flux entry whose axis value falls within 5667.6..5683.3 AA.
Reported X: 8.046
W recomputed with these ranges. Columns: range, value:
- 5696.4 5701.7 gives 7.002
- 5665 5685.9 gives 7.186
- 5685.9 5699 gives 6.441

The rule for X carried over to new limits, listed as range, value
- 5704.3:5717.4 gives 8.177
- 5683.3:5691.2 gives 8.826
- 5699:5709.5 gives 8.079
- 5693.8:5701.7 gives 8.281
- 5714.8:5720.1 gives 8.332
